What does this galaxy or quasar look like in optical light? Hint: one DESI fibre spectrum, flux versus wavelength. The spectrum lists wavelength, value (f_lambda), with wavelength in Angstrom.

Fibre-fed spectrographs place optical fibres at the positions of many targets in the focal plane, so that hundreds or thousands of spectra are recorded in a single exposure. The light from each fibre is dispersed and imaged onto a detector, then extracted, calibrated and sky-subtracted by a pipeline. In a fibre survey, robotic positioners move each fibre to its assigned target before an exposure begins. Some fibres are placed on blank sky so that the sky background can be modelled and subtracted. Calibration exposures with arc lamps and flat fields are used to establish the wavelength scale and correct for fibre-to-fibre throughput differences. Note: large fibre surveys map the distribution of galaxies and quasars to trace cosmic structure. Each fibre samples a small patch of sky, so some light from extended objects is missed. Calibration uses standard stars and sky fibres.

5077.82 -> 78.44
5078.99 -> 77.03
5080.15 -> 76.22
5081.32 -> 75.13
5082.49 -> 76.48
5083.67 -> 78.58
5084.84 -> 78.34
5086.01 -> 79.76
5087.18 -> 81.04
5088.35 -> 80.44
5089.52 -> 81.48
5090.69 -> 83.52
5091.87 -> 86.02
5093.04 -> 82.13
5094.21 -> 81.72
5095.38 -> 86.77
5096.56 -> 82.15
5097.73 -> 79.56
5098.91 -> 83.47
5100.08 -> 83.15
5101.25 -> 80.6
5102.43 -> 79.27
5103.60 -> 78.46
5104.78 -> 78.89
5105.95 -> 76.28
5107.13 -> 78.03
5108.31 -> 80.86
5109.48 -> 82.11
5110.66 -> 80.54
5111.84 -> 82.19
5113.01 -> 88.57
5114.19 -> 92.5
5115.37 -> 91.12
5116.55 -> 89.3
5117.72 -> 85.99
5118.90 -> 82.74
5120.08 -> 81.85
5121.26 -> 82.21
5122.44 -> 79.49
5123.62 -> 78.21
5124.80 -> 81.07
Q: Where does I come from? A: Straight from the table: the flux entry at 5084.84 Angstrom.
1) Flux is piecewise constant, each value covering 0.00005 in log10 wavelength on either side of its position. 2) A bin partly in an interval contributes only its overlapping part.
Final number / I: 78.34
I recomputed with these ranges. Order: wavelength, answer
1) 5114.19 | 92.5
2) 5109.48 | 82.11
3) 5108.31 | 80.86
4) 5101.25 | 80.6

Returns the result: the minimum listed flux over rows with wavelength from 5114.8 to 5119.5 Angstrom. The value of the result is 82.74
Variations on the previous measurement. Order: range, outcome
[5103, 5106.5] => 76.28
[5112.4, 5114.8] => 88.57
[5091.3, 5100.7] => 79.56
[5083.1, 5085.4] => 78.34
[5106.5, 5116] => 78.03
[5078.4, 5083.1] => 75.13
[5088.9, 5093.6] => 81.48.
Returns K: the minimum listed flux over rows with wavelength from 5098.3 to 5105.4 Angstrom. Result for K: 78.46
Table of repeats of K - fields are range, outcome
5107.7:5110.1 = 80.86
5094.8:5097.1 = 82.15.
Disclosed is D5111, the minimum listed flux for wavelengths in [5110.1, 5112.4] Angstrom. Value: 80.54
